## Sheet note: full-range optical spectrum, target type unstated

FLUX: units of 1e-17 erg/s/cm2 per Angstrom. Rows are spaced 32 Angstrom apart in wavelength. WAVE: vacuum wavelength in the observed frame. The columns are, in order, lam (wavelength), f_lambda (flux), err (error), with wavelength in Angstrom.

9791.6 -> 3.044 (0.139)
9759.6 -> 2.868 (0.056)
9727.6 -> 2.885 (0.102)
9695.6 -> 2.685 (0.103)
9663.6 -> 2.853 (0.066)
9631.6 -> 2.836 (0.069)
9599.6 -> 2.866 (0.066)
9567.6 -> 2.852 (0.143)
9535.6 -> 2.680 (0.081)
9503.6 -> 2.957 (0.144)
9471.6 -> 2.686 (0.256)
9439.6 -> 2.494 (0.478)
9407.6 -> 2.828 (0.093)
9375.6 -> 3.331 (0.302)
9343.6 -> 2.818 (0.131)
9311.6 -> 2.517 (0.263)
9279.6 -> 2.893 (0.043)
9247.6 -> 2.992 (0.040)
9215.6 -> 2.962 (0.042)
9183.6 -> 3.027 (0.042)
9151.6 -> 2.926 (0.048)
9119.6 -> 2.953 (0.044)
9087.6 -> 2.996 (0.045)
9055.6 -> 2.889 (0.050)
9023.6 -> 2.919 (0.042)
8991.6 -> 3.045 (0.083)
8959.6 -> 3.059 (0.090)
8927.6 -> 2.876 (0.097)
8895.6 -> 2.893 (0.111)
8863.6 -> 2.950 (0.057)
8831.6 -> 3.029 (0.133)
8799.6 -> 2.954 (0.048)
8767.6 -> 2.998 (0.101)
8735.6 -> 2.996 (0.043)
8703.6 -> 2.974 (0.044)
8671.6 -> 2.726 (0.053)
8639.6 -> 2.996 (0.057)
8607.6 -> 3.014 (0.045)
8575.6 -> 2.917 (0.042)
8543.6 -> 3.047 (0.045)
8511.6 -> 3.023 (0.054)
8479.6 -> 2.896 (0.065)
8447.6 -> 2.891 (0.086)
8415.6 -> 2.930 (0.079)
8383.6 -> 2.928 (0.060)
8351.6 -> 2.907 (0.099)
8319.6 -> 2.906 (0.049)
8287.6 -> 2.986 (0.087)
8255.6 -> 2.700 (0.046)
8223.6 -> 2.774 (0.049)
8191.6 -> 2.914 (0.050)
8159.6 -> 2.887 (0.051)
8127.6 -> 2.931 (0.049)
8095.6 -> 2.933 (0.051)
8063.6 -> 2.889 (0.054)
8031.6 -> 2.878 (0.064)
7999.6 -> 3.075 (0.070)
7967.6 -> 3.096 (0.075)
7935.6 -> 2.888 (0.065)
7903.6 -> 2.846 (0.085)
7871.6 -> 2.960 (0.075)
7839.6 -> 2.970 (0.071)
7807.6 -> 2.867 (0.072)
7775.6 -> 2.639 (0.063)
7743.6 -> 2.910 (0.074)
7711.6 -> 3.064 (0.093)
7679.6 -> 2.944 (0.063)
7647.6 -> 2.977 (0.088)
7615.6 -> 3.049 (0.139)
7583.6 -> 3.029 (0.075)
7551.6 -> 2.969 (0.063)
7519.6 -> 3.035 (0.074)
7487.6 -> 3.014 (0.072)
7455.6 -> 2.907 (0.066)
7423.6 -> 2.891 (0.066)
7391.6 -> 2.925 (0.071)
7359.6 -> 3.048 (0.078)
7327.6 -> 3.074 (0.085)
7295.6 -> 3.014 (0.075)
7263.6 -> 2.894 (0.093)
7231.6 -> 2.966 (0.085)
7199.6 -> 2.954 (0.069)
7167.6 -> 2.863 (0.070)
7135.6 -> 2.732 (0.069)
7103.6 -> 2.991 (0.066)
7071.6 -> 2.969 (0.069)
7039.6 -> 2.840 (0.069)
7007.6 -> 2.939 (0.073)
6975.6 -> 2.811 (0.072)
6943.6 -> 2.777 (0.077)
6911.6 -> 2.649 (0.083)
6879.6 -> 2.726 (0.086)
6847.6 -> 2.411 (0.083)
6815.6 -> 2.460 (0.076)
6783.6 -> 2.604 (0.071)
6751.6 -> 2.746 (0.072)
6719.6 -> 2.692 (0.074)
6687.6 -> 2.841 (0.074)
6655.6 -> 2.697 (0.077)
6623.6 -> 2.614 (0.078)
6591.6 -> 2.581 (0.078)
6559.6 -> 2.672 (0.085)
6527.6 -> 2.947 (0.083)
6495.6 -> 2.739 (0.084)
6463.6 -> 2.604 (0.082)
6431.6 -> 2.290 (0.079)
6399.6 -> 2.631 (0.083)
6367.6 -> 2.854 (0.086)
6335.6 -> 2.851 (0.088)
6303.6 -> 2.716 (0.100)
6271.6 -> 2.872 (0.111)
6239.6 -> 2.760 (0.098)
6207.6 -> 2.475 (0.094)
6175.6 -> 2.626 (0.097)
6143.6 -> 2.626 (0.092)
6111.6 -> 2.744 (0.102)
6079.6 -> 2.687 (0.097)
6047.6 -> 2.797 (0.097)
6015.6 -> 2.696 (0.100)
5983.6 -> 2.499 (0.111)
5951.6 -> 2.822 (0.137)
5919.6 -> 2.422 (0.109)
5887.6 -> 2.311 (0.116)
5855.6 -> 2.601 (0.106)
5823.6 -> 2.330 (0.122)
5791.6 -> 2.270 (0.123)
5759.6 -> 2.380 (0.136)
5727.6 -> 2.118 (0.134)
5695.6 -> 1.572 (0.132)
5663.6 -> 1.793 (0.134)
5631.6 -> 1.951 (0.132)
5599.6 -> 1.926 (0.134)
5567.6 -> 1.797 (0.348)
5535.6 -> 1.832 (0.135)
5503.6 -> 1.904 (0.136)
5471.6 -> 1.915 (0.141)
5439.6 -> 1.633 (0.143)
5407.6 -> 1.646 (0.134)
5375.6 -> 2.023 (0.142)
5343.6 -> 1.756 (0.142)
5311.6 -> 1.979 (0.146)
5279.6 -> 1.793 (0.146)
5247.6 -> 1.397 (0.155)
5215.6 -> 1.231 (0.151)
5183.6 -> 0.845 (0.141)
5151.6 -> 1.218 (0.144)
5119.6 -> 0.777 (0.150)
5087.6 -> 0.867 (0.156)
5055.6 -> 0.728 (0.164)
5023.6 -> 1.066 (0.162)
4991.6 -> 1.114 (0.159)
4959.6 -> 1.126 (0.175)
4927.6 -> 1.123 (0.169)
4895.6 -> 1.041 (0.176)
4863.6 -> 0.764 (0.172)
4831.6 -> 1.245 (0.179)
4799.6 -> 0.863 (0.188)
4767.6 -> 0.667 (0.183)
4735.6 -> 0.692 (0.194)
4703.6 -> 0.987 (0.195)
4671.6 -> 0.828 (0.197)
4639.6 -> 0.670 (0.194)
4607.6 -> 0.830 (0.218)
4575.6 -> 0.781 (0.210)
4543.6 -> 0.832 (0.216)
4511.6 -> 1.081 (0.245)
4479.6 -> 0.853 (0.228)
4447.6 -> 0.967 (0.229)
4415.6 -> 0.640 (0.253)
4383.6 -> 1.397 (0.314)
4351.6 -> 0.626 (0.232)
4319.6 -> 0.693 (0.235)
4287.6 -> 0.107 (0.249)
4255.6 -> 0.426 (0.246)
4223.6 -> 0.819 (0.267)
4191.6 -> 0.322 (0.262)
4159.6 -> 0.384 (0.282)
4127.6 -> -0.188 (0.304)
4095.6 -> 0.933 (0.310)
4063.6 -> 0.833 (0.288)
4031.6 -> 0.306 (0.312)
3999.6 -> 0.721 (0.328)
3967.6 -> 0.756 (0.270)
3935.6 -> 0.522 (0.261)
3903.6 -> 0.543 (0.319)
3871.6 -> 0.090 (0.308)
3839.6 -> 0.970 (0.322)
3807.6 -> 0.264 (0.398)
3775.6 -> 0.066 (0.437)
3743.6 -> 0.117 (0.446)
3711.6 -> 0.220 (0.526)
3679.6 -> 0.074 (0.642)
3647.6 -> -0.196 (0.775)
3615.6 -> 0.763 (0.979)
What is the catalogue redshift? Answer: 0.321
